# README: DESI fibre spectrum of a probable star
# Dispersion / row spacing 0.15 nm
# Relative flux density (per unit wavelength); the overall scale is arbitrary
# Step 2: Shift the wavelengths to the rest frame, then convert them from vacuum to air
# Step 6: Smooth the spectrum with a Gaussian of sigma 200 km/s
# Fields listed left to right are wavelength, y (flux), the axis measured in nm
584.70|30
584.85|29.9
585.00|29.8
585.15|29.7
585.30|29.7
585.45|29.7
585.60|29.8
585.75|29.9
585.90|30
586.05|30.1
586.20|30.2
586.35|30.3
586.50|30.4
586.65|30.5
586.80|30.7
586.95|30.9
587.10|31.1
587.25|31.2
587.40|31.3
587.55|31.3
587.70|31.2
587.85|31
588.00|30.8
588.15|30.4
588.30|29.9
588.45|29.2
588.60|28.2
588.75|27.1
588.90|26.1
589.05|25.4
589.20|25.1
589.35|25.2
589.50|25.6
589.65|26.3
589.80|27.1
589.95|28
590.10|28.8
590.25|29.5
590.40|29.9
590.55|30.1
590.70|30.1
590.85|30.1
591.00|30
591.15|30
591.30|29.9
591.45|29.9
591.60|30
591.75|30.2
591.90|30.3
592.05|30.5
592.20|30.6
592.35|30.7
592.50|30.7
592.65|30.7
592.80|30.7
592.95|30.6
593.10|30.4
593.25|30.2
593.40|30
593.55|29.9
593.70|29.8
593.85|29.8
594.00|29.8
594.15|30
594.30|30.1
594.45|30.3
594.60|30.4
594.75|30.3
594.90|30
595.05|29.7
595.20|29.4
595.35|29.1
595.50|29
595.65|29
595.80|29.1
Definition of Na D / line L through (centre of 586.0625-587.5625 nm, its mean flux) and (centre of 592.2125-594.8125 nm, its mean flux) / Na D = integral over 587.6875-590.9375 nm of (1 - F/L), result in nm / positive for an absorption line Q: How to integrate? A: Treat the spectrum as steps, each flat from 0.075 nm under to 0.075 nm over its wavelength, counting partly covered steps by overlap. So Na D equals 0.23 nm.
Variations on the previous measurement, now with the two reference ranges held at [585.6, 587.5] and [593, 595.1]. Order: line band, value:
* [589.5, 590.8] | 0.07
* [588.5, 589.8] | 0.18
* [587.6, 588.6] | 0.01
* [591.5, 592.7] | -0.01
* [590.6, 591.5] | 0.01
